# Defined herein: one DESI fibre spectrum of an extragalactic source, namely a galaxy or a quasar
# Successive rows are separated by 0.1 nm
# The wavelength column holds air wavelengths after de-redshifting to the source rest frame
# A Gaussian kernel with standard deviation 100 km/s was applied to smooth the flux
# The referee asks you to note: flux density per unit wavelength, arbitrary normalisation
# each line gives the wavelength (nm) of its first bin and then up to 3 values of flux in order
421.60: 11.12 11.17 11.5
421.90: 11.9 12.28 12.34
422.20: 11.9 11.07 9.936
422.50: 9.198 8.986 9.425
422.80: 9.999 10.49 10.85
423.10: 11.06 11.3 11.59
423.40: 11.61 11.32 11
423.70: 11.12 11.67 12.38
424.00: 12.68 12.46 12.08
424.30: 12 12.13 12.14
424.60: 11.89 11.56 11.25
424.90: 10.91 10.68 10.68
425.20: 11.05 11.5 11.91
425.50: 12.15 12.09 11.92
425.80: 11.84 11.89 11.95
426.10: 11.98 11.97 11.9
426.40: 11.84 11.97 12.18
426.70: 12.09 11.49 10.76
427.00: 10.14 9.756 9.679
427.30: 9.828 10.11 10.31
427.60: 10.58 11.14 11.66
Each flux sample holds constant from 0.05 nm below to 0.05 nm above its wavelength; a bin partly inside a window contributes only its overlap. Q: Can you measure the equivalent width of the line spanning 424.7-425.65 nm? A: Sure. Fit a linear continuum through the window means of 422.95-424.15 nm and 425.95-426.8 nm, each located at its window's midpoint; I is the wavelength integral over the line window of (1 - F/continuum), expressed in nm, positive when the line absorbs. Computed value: 0.035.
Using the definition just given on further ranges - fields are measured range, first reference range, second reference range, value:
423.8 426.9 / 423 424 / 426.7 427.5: -0.25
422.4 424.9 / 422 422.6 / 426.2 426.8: 0.00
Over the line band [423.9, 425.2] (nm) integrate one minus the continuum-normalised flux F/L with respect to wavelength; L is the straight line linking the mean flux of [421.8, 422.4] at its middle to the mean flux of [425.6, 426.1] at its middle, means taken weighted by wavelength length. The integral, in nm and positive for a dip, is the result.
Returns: 0.02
